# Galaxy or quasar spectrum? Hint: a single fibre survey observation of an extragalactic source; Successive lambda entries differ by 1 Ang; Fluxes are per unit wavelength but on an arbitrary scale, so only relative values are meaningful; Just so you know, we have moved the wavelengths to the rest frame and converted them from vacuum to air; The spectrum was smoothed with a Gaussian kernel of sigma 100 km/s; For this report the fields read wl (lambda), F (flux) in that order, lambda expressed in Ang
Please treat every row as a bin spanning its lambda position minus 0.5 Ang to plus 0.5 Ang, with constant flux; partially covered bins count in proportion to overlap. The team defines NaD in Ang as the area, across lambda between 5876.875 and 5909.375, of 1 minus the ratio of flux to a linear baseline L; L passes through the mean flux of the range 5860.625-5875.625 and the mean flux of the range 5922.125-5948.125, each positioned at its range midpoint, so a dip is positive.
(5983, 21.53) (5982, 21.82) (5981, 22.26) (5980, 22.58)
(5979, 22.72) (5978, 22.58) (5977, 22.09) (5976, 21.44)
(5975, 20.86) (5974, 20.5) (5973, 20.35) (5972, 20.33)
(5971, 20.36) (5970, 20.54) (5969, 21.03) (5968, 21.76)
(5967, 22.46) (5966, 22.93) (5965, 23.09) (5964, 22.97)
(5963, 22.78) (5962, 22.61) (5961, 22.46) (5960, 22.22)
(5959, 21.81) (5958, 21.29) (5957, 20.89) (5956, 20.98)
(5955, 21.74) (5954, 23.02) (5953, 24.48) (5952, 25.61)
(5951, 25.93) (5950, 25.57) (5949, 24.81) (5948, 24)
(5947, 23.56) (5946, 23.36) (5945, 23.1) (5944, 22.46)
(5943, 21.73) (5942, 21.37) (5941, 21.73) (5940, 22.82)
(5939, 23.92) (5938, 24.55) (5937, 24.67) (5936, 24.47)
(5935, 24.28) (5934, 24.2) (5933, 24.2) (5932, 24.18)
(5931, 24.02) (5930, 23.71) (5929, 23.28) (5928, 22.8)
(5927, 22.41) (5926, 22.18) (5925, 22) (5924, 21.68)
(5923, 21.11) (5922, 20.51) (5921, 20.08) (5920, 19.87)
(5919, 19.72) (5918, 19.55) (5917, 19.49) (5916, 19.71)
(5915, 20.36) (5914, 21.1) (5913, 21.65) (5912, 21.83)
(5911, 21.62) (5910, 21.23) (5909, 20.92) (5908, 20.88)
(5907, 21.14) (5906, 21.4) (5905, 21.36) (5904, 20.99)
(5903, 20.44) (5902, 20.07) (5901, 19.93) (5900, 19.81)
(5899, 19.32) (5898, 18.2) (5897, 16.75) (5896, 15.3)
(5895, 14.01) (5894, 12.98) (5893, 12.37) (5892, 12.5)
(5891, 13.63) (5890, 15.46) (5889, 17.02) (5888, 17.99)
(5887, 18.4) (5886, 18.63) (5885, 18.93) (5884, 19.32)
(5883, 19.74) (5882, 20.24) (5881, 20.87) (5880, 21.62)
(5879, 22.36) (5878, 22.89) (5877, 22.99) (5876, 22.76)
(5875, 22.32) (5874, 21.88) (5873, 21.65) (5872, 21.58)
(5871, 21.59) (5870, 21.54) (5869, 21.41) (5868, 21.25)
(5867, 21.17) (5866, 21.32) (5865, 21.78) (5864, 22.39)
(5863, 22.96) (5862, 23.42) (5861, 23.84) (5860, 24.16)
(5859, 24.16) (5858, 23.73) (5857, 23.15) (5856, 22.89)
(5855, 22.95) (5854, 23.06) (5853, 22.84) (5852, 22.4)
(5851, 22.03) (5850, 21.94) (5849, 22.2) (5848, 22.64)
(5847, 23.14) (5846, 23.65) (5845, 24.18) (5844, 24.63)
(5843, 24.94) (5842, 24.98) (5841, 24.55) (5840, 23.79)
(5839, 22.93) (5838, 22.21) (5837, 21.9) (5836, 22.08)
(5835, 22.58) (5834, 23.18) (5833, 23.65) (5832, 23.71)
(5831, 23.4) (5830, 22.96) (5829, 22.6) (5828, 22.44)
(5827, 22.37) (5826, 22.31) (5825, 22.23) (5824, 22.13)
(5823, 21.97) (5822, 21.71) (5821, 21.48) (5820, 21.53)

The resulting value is 5.4 Ang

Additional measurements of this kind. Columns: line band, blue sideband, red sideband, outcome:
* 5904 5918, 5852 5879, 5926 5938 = 1.5 Ang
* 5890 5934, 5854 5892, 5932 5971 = 4.2 Ang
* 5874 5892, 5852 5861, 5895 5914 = 1.7 Ang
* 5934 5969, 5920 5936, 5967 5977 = -2.1 Ang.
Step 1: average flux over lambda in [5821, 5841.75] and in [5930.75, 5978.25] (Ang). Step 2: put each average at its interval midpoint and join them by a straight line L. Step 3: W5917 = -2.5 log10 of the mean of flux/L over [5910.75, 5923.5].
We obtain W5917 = 0.11 mag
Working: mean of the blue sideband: 22.7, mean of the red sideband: 22.7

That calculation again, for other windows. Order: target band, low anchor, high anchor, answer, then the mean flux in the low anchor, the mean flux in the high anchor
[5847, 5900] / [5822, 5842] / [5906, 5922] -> 0.067 mag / 22.8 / 20.6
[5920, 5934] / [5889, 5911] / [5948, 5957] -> -0.069 mag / 18.1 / 23.8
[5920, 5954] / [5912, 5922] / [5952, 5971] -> -0.102 mag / 20.3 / 22.2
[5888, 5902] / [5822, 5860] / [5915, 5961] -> 0.374 mag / 23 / 22.6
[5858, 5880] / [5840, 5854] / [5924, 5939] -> 0.051 mag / 23.4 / 23.6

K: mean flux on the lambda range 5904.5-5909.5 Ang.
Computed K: 21.1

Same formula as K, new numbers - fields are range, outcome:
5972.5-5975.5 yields 20.6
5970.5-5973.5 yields 20.3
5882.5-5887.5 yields 19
